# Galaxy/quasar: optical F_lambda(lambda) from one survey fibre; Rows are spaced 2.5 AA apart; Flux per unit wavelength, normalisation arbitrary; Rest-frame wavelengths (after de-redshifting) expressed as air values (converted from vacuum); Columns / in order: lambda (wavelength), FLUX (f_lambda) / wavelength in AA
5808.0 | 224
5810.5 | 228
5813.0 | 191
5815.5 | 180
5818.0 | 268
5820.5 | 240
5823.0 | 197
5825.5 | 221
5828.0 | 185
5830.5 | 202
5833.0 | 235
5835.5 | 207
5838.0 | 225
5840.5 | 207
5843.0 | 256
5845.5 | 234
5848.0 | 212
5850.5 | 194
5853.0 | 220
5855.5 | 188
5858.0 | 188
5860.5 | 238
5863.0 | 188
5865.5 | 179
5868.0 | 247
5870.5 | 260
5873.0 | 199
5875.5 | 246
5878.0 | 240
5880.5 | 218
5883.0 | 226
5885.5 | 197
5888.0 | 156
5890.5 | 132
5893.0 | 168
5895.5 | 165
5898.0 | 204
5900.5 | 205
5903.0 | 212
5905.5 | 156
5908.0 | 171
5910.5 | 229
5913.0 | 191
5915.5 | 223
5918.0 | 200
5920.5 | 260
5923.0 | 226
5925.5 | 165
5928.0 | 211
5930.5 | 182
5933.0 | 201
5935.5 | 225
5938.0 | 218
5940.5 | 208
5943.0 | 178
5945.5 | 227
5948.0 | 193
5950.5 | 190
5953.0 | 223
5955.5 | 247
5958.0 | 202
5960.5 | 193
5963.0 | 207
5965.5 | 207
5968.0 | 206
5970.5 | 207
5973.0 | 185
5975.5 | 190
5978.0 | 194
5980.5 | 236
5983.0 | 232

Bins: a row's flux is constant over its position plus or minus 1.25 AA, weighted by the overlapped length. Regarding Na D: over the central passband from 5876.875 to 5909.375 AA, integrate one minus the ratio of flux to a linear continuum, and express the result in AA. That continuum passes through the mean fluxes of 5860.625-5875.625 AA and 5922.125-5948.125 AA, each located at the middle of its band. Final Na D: 3.8 AA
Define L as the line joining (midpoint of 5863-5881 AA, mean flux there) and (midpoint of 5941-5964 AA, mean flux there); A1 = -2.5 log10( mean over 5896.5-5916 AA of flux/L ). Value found 0.10 mag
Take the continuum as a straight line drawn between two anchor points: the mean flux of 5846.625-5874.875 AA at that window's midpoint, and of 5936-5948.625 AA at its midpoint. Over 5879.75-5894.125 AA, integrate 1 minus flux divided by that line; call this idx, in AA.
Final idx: 1.9 AA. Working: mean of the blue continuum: 211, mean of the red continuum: 207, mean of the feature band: 182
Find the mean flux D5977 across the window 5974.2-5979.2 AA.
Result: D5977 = 192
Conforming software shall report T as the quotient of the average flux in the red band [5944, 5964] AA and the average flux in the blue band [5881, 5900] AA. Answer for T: 1.2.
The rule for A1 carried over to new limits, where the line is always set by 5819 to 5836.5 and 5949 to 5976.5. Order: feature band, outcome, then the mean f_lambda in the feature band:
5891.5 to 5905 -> 0.12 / 188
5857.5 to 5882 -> -0.05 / 221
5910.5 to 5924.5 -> -0.06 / 220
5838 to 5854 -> -0.04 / 221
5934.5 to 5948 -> -0.01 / 209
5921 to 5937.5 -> 0.01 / 205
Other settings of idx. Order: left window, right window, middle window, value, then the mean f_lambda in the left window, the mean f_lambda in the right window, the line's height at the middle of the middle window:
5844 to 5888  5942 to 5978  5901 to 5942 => 0.68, 215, 204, 208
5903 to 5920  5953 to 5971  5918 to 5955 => -0.60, 199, 211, 205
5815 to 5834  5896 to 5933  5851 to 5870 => 0.22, 217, 202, 211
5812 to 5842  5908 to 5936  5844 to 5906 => 2.14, 214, 208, 211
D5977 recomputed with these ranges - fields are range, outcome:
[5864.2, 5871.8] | 228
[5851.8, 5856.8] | 204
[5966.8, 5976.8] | 197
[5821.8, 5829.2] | 201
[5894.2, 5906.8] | 188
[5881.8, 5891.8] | 177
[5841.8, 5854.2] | 223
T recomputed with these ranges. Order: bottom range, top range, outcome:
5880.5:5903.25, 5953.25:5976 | 1.11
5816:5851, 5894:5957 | 0.93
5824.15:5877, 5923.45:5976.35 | 0.94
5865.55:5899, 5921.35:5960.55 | 1.01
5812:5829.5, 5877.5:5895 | 0.89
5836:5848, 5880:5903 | 0.82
